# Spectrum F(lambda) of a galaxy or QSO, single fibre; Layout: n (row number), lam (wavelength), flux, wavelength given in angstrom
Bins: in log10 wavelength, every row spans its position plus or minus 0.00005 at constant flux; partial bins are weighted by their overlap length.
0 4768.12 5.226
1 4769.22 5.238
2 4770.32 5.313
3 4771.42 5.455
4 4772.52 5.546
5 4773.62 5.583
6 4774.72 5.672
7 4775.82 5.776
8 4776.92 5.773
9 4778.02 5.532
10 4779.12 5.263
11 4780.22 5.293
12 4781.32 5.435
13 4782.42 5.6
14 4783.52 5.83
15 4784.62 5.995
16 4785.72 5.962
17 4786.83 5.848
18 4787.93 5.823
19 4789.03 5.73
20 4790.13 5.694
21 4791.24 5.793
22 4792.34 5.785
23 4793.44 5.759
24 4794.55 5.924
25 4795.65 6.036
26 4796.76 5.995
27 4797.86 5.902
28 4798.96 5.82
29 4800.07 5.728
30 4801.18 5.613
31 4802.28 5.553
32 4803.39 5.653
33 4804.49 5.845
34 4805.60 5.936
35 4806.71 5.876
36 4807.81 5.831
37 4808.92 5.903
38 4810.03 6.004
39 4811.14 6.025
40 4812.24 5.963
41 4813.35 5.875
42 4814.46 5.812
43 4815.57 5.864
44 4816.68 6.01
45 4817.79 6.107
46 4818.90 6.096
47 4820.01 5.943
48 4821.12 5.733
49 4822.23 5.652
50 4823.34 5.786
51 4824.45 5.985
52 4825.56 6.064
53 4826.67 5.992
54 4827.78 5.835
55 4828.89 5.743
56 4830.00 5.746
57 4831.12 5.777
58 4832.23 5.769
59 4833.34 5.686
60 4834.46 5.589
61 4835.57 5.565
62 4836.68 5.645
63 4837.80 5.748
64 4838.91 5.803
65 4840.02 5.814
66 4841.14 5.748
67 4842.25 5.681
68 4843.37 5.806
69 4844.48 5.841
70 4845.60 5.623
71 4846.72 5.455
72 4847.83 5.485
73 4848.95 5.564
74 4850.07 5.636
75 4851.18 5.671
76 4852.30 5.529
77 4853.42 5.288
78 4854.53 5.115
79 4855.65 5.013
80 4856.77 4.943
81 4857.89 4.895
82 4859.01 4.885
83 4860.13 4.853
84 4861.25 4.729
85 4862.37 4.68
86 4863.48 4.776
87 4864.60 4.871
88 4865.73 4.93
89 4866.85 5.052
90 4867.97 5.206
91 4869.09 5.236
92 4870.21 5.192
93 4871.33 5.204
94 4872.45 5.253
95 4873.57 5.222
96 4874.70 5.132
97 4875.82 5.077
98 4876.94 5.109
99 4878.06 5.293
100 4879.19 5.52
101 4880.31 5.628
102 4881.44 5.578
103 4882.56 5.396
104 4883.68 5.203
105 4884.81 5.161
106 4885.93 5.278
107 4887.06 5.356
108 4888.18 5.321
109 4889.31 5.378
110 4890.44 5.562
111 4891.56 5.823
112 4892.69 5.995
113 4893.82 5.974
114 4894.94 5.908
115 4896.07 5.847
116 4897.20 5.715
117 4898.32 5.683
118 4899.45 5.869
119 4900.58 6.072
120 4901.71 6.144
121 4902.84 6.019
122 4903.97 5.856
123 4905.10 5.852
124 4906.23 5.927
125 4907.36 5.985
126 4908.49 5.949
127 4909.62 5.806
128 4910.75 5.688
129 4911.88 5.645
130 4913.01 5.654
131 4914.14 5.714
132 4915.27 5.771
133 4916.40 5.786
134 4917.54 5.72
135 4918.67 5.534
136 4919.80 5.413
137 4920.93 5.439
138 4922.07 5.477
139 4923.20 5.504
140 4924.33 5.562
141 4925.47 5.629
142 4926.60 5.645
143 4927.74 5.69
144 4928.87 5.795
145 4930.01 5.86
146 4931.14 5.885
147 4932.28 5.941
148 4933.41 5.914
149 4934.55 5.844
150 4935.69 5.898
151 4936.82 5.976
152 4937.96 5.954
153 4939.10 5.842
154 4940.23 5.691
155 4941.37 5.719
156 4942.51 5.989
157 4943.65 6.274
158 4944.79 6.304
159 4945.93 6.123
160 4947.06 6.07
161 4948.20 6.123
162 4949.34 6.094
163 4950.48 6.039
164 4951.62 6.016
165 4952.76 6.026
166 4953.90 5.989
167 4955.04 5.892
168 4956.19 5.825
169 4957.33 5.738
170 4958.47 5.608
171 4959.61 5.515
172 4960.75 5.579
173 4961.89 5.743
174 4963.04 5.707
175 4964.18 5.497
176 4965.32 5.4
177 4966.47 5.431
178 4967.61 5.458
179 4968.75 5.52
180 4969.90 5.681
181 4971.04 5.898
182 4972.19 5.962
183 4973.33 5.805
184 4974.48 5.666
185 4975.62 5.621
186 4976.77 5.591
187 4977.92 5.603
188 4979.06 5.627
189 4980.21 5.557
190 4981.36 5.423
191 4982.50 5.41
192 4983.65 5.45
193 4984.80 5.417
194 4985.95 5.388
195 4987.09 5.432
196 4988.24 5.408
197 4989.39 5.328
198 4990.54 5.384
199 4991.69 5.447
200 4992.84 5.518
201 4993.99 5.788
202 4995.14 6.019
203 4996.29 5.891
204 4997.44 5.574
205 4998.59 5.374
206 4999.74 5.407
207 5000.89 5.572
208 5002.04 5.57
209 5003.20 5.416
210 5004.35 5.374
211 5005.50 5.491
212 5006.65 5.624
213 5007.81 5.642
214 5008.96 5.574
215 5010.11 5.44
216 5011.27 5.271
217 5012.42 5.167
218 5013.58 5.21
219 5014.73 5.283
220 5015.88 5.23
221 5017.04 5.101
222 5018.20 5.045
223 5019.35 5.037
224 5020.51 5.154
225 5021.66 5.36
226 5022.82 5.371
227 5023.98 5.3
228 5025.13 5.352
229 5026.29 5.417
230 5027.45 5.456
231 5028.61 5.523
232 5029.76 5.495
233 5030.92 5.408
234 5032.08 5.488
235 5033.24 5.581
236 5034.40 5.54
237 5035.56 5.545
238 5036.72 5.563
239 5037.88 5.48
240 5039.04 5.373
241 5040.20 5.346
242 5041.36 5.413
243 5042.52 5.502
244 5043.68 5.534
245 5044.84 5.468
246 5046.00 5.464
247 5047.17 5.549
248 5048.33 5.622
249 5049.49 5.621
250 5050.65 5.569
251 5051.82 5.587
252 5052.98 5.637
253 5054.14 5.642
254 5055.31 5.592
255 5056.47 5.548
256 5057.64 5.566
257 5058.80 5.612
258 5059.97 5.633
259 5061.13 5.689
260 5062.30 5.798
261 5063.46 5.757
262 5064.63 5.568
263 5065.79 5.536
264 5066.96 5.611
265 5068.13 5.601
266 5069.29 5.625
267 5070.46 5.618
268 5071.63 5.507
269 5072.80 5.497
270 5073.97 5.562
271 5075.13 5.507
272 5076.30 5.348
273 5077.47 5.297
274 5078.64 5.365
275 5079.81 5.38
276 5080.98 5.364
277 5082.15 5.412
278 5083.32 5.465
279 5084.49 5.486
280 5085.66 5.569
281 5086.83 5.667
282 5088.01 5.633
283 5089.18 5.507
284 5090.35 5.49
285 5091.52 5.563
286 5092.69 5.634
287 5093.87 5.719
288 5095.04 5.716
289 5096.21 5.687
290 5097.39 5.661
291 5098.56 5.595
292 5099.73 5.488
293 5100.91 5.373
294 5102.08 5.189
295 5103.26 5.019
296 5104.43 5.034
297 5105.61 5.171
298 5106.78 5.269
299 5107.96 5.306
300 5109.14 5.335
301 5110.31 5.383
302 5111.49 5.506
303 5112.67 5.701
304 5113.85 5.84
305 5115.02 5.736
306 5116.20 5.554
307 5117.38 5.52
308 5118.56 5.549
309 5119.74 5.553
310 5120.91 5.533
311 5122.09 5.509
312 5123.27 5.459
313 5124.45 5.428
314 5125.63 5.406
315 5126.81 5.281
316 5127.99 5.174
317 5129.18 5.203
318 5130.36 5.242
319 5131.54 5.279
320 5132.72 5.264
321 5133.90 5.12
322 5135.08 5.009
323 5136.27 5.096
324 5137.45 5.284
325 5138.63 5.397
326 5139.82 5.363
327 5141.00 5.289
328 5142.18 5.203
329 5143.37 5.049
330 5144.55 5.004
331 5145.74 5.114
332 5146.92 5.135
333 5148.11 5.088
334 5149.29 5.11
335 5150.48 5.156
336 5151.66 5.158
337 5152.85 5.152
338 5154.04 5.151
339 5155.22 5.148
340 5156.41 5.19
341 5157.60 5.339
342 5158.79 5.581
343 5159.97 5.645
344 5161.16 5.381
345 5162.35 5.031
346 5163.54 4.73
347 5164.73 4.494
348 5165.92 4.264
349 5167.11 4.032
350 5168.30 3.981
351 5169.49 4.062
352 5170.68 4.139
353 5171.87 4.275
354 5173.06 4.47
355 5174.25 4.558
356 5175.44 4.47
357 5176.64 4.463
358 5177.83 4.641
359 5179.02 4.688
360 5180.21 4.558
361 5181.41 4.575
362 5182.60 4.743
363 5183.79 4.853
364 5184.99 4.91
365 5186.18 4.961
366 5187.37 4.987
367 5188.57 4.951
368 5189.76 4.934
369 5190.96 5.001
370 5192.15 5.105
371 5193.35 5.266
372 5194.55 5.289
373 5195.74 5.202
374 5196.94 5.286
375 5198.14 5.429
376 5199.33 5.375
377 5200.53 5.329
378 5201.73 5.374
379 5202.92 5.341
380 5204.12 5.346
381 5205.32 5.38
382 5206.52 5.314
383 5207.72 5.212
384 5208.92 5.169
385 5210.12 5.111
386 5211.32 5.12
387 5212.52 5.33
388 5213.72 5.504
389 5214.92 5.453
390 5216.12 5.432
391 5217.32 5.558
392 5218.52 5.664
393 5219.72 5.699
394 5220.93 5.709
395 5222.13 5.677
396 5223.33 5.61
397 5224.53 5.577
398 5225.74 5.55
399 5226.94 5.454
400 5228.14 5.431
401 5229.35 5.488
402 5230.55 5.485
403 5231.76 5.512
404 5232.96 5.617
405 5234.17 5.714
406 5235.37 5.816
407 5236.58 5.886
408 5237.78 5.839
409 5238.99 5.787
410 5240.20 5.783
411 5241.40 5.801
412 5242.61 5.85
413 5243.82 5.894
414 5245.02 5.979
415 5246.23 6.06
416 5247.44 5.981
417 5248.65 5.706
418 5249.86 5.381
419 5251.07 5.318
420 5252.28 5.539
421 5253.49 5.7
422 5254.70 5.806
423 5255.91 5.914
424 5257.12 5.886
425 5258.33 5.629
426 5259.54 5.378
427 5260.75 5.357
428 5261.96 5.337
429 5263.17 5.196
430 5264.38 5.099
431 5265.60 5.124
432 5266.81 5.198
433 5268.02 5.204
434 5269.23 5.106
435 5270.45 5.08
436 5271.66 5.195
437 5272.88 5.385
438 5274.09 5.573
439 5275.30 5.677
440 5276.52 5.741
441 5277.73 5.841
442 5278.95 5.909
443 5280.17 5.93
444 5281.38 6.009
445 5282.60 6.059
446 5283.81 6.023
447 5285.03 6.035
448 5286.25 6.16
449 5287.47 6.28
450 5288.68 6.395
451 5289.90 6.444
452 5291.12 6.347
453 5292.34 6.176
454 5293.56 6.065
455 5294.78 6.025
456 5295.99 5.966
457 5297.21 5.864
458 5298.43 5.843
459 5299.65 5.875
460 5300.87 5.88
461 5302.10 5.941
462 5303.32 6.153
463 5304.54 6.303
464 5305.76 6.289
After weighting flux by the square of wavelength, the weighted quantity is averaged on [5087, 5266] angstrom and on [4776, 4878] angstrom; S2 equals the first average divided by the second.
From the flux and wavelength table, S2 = 1.1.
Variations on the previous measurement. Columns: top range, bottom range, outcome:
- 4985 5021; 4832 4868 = 1.08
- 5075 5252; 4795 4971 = 1.05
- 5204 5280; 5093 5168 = 1.10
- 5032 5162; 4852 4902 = 1.11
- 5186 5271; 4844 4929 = 1.14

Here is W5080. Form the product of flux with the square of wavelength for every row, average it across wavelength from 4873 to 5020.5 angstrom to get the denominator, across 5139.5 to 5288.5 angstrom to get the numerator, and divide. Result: 1.05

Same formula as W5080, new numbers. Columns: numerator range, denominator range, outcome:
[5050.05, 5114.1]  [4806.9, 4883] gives 1.10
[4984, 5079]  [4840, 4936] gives 1.05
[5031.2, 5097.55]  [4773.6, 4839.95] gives 1.06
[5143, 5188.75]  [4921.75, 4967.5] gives 0.90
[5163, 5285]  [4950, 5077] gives 1.04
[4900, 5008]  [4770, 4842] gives 1.05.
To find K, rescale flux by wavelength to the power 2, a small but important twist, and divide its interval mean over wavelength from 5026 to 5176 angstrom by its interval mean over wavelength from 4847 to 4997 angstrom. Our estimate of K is 1.02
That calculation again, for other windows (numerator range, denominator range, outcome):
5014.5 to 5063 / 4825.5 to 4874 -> 1.09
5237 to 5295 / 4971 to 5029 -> 1.16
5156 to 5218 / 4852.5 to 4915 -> 1.03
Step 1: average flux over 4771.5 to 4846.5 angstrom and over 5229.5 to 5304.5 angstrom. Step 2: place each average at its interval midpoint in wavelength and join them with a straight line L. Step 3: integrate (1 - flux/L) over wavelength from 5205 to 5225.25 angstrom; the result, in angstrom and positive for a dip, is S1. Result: 1.1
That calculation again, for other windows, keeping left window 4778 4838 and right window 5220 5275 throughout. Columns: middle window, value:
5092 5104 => 0.31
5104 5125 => 0.64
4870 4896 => 1.51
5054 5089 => 0.72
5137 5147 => 0.75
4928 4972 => -0.85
